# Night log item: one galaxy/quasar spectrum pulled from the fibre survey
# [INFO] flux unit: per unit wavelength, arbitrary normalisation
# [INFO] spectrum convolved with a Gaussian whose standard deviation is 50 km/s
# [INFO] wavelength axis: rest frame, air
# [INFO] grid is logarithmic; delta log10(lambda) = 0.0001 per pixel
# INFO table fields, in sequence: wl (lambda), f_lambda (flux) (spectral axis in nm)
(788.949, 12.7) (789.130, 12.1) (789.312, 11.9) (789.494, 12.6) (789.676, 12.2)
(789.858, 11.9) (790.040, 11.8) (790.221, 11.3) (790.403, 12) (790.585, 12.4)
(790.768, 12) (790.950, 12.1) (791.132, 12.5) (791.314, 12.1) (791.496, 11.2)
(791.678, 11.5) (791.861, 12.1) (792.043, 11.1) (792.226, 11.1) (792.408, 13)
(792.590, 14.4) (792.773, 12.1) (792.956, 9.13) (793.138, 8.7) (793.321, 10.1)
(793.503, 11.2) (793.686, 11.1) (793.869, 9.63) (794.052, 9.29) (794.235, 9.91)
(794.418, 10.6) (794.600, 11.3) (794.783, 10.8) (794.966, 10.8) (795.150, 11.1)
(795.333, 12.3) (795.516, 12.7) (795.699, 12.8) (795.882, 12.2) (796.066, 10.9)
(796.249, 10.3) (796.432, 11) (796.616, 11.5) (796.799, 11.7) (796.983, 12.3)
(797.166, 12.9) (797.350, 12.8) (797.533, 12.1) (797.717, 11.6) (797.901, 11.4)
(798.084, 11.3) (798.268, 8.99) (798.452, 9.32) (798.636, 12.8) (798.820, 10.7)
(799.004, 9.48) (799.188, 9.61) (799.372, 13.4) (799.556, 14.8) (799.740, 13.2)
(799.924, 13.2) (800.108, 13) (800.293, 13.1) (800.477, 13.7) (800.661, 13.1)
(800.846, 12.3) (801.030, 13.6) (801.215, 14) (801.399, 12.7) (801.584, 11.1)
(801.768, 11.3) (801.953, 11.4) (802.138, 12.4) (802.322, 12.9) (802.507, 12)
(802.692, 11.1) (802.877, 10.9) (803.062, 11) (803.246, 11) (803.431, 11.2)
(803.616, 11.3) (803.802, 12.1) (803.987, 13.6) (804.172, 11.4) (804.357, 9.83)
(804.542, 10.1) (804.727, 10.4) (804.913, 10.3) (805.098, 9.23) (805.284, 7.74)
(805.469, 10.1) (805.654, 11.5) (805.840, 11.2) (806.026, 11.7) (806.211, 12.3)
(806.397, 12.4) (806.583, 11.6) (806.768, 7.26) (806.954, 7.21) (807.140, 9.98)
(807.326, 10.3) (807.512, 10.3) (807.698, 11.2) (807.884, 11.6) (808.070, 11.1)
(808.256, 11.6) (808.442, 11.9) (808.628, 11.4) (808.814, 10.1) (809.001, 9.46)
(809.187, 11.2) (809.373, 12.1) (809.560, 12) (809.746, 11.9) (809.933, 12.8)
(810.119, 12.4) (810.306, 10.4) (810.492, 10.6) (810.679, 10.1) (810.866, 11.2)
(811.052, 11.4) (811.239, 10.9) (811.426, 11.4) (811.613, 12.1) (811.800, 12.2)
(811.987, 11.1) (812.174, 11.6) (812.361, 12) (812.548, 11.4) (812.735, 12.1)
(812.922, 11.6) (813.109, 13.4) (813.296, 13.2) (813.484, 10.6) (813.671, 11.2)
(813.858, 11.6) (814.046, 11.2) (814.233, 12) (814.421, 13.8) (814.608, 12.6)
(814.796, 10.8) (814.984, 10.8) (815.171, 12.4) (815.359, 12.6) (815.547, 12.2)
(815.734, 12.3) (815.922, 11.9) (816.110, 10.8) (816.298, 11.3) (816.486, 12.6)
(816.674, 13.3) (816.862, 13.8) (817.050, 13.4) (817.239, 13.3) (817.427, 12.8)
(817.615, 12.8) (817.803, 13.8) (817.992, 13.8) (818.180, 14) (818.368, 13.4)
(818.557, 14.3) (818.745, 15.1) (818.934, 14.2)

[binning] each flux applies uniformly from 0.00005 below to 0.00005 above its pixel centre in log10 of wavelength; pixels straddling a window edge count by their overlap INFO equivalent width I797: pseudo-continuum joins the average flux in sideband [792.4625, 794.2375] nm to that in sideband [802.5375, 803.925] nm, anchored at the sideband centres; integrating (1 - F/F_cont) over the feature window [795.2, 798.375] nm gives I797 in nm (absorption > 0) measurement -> -0.24 nm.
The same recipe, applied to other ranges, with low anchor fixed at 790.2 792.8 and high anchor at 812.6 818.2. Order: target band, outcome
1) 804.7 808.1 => 0.52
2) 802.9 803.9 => 0.08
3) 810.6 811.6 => 0.10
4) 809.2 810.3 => 0.03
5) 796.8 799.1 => 0.16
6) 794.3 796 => 0.08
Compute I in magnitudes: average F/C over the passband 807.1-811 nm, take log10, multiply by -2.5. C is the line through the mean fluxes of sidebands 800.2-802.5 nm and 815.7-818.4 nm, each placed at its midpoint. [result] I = 0.15 mag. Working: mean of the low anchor 12.6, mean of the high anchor 12.9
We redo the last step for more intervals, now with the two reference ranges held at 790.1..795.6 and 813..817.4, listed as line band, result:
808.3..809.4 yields 0.093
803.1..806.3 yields 0.088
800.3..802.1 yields -0.084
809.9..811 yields 0.080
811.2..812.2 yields 0.047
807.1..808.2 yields 0.106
